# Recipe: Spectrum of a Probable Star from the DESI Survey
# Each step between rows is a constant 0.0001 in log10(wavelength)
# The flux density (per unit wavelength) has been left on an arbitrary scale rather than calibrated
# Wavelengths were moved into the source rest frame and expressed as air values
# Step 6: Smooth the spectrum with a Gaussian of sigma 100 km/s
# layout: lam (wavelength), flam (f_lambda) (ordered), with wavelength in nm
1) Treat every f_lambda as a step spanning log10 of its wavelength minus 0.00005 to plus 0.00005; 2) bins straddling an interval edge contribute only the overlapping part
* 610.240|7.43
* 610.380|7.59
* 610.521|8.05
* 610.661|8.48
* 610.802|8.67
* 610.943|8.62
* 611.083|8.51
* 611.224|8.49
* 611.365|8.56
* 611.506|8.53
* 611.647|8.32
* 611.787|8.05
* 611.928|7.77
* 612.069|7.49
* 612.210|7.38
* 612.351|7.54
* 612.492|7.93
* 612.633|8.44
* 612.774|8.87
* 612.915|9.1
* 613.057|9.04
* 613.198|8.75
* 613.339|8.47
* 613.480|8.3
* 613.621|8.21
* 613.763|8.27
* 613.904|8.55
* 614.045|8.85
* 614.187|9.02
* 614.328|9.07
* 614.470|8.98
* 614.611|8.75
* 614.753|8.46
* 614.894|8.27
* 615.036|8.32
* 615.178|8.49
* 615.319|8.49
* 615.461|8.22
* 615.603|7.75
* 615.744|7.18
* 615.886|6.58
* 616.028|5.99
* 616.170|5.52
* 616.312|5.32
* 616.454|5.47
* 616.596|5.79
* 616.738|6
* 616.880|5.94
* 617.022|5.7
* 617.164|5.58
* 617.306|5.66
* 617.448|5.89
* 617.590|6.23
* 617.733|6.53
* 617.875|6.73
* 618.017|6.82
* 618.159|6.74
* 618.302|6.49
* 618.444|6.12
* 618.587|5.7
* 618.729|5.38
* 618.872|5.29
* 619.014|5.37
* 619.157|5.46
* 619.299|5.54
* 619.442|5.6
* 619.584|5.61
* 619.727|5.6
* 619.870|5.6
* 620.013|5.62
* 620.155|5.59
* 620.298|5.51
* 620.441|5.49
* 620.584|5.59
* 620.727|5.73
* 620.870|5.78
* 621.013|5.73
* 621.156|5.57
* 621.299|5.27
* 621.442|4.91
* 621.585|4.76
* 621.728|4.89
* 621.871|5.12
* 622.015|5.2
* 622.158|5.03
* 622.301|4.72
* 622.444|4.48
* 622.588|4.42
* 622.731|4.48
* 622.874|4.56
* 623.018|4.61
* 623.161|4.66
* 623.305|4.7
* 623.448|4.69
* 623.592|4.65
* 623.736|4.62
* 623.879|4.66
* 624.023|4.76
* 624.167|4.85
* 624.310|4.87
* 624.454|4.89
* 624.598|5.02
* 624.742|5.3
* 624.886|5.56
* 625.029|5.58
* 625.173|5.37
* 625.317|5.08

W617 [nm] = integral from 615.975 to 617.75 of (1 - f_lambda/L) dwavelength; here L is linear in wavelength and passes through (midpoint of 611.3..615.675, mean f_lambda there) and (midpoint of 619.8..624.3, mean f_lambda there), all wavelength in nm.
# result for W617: 0.318 nm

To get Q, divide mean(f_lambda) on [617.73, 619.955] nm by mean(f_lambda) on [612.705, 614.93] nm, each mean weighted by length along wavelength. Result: 0.68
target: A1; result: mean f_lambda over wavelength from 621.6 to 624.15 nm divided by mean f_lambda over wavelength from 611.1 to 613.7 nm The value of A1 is 0.6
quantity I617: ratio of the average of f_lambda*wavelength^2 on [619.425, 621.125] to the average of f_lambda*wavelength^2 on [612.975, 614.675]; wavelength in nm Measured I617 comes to 0.66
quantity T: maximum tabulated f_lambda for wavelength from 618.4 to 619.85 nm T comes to 6.12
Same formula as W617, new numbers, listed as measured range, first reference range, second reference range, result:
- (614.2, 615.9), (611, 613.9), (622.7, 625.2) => -0.17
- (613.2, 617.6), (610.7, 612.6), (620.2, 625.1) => -0.15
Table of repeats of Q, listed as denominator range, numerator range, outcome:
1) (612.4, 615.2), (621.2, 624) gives 0.55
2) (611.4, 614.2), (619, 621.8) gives 0.66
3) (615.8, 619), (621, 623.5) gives 0.81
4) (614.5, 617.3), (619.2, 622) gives 0.78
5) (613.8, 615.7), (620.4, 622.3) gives 0.62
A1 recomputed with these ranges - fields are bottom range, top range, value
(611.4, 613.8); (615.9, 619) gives 0.72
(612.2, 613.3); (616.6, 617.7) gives 0.70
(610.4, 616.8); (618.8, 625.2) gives 0.64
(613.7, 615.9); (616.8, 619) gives 0.72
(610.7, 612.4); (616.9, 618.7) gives 0.75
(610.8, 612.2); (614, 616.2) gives 0.97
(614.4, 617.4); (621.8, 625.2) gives 0.70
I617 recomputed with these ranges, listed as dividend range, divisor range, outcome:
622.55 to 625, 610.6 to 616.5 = 0.61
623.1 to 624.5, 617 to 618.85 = 0.79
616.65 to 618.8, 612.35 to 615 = 0.72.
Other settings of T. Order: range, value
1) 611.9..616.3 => 9.1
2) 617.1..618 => 6.73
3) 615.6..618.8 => 7.75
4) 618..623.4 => 6.82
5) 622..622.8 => 5.2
